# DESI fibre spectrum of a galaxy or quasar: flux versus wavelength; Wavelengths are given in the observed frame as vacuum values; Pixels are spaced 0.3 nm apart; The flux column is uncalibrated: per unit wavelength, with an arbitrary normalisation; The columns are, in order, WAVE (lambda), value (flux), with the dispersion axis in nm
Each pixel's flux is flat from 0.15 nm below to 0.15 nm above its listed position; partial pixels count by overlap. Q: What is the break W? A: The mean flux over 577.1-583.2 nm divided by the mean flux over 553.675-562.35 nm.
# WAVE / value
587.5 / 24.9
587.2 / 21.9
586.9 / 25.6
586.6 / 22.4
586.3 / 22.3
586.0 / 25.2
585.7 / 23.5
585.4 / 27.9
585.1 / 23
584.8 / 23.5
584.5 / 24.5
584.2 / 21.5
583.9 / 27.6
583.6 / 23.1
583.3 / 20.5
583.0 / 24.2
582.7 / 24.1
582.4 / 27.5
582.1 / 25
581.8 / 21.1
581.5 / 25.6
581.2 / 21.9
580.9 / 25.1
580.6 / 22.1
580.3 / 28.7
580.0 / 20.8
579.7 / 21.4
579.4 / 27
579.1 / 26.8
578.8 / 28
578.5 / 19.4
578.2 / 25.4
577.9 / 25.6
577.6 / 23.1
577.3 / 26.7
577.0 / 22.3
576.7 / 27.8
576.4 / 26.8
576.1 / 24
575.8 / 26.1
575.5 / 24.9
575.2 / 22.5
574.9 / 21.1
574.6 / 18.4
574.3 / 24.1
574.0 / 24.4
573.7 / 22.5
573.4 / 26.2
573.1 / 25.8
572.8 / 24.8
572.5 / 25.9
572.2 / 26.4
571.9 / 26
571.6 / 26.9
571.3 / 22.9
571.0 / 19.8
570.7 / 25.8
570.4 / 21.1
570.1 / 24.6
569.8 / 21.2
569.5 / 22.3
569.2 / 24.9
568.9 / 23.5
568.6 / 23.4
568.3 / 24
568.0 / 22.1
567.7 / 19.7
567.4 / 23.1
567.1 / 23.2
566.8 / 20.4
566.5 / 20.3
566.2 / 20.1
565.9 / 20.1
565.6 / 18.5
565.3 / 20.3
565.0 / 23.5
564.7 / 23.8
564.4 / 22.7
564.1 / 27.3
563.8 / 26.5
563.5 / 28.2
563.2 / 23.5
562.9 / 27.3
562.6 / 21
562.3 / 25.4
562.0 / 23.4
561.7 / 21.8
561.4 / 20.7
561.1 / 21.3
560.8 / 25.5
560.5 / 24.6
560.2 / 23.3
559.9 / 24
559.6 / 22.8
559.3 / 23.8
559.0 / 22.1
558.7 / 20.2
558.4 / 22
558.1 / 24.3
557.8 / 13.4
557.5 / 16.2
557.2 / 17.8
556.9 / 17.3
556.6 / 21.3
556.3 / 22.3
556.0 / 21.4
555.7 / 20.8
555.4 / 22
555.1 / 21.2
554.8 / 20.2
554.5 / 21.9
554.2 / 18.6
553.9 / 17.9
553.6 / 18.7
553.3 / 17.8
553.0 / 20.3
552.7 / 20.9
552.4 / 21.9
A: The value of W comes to 1.15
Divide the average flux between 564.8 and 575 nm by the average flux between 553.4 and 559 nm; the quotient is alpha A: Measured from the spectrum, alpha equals 1.15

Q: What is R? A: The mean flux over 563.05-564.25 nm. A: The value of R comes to 26.4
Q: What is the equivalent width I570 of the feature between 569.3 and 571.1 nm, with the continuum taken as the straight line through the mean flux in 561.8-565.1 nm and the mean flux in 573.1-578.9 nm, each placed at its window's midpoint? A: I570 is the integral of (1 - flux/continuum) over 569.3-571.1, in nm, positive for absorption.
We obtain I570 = 0.135 nm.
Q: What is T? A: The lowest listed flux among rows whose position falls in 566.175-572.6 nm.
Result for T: 19.7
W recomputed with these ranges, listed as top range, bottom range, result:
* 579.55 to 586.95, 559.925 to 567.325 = 1.04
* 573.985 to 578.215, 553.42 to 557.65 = 1.22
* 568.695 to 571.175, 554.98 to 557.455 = 1.13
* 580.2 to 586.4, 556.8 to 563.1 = 1.11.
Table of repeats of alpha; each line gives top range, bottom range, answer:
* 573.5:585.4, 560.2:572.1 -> 1.04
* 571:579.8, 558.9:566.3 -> 1.05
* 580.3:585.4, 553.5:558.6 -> 1.21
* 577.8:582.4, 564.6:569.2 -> 1.12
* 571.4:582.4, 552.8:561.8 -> 1.18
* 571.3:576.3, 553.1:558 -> 1.26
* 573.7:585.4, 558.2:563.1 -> 1.04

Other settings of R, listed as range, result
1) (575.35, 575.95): 25.5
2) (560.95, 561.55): 21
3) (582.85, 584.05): 23.9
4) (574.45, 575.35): 20.7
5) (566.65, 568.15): 21.7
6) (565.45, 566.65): 19.8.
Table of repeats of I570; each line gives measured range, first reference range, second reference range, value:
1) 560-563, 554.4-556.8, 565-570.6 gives -0.25 nm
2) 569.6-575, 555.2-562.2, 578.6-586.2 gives -0.16 nm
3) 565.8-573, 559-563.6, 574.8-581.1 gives 0.31 nm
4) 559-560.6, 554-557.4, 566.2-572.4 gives -0.18 nm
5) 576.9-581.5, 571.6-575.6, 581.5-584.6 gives -0.06 nm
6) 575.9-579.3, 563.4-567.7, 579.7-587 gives -0.23 nm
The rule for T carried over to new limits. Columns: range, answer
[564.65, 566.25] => 18.5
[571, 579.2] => 18.4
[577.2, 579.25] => 19.4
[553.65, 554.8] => 17.9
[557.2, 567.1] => 13.4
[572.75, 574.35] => 22.5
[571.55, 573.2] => 24.8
